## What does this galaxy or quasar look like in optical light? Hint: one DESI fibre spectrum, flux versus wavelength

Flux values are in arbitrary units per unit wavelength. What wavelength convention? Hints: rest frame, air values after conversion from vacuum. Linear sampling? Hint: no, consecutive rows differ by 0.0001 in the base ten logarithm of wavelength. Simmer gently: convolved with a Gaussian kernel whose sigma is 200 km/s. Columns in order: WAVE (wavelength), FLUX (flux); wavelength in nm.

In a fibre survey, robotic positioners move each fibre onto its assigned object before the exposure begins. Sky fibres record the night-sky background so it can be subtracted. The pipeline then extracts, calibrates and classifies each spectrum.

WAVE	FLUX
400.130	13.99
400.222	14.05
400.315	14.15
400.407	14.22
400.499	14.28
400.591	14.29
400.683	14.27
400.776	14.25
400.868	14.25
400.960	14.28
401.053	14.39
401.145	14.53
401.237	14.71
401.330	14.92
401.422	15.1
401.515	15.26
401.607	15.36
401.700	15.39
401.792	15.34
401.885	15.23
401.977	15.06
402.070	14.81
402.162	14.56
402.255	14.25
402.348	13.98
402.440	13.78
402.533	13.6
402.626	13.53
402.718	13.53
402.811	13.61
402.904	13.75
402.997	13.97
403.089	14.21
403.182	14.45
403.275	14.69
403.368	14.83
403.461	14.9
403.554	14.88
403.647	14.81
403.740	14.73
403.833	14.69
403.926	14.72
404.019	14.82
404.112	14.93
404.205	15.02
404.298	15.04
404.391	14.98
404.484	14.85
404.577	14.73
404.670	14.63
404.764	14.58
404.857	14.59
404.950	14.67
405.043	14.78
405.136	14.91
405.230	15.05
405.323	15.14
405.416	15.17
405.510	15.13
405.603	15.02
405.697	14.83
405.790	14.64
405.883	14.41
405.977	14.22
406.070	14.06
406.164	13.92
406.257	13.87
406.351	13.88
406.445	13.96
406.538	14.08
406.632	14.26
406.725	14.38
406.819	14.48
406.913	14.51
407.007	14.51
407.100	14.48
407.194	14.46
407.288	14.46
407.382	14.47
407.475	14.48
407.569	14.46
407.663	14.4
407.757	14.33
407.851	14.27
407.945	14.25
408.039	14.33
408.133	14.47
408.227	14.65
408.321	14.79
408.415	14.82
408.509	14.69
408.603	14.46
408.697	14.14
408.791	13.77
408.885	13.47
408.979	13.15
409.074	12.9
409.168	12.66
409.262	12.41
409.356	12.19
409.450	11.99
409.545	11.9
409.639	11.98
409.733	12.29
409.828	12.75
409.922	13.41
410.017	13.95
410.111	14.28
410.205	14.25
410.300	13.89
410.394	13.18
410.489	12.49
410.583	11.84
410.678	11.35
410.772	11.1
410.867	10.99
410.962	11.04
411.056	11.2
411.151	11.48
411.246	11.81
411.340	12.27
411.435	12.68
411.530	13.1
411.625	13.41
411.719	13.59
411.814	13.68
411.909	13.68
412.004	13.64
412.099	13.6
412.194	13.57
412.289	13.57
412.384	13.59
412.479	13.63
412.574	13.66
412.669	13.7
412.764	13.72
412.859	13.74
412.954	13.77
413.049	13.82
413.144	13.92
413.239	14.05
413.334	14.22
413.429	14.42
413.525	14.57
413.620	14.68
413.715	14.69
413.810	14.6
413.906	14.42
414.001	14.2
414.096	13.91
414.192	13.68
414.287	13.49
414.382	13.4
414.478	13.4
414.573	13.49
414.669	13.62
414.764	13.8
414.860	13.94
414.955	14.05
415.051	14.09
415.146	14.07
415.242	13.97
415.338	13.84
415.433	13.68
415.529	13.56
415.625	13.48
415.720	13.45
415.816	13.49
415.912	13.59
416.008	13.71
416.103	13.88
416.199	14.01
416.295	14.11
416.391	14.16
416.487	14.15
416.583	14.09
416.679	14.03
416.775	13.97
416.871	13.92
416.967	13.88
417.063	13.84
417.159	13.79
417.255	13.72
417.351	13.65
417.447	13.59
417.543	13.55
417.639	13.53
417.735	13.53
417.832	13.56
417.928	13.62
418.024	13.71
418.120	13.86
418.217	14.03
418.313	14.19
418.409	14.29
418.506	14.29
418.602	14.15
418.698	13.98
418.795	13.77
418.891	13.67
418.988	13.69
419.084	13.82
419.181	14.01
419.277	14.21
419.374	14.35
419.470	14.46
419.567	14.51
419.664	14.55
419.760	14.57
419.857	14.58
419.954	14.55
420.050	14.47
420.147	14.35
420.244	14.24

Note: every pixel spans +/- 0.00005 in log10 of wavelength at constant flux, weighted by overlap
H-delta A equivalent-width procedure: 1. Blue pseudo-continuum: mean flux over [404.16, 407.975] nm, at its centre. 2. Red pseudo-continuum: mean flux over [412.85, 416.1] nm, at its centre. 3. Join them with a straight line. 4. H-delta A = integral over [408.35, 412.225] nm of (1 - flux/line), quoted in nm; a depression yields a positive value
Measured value 0.359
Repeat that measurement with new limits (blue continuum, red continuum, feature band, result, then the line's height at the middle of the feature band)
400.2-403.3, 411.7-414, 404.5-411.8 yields 0.23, 14.1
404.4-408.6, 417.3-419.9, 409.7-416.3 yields 0.37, 14.2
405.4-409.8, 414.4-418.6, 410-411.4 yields 0.16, 13.9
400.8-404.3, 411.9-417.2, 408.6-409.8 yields 0.12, 14.2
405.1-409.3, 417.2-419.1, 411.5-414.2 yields 0.03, 14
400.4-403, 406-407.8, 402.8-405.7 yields -0.07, 14.4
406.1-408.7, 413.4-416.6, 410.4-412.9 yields 0.24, 14.1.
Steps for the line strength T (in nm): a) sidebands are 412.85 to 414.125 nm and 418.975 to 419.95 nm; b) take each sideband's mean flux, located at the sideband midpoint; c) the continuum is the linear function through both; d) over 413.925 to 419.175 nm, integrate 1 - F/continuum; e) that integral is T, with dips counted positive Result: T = 0.168 nm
